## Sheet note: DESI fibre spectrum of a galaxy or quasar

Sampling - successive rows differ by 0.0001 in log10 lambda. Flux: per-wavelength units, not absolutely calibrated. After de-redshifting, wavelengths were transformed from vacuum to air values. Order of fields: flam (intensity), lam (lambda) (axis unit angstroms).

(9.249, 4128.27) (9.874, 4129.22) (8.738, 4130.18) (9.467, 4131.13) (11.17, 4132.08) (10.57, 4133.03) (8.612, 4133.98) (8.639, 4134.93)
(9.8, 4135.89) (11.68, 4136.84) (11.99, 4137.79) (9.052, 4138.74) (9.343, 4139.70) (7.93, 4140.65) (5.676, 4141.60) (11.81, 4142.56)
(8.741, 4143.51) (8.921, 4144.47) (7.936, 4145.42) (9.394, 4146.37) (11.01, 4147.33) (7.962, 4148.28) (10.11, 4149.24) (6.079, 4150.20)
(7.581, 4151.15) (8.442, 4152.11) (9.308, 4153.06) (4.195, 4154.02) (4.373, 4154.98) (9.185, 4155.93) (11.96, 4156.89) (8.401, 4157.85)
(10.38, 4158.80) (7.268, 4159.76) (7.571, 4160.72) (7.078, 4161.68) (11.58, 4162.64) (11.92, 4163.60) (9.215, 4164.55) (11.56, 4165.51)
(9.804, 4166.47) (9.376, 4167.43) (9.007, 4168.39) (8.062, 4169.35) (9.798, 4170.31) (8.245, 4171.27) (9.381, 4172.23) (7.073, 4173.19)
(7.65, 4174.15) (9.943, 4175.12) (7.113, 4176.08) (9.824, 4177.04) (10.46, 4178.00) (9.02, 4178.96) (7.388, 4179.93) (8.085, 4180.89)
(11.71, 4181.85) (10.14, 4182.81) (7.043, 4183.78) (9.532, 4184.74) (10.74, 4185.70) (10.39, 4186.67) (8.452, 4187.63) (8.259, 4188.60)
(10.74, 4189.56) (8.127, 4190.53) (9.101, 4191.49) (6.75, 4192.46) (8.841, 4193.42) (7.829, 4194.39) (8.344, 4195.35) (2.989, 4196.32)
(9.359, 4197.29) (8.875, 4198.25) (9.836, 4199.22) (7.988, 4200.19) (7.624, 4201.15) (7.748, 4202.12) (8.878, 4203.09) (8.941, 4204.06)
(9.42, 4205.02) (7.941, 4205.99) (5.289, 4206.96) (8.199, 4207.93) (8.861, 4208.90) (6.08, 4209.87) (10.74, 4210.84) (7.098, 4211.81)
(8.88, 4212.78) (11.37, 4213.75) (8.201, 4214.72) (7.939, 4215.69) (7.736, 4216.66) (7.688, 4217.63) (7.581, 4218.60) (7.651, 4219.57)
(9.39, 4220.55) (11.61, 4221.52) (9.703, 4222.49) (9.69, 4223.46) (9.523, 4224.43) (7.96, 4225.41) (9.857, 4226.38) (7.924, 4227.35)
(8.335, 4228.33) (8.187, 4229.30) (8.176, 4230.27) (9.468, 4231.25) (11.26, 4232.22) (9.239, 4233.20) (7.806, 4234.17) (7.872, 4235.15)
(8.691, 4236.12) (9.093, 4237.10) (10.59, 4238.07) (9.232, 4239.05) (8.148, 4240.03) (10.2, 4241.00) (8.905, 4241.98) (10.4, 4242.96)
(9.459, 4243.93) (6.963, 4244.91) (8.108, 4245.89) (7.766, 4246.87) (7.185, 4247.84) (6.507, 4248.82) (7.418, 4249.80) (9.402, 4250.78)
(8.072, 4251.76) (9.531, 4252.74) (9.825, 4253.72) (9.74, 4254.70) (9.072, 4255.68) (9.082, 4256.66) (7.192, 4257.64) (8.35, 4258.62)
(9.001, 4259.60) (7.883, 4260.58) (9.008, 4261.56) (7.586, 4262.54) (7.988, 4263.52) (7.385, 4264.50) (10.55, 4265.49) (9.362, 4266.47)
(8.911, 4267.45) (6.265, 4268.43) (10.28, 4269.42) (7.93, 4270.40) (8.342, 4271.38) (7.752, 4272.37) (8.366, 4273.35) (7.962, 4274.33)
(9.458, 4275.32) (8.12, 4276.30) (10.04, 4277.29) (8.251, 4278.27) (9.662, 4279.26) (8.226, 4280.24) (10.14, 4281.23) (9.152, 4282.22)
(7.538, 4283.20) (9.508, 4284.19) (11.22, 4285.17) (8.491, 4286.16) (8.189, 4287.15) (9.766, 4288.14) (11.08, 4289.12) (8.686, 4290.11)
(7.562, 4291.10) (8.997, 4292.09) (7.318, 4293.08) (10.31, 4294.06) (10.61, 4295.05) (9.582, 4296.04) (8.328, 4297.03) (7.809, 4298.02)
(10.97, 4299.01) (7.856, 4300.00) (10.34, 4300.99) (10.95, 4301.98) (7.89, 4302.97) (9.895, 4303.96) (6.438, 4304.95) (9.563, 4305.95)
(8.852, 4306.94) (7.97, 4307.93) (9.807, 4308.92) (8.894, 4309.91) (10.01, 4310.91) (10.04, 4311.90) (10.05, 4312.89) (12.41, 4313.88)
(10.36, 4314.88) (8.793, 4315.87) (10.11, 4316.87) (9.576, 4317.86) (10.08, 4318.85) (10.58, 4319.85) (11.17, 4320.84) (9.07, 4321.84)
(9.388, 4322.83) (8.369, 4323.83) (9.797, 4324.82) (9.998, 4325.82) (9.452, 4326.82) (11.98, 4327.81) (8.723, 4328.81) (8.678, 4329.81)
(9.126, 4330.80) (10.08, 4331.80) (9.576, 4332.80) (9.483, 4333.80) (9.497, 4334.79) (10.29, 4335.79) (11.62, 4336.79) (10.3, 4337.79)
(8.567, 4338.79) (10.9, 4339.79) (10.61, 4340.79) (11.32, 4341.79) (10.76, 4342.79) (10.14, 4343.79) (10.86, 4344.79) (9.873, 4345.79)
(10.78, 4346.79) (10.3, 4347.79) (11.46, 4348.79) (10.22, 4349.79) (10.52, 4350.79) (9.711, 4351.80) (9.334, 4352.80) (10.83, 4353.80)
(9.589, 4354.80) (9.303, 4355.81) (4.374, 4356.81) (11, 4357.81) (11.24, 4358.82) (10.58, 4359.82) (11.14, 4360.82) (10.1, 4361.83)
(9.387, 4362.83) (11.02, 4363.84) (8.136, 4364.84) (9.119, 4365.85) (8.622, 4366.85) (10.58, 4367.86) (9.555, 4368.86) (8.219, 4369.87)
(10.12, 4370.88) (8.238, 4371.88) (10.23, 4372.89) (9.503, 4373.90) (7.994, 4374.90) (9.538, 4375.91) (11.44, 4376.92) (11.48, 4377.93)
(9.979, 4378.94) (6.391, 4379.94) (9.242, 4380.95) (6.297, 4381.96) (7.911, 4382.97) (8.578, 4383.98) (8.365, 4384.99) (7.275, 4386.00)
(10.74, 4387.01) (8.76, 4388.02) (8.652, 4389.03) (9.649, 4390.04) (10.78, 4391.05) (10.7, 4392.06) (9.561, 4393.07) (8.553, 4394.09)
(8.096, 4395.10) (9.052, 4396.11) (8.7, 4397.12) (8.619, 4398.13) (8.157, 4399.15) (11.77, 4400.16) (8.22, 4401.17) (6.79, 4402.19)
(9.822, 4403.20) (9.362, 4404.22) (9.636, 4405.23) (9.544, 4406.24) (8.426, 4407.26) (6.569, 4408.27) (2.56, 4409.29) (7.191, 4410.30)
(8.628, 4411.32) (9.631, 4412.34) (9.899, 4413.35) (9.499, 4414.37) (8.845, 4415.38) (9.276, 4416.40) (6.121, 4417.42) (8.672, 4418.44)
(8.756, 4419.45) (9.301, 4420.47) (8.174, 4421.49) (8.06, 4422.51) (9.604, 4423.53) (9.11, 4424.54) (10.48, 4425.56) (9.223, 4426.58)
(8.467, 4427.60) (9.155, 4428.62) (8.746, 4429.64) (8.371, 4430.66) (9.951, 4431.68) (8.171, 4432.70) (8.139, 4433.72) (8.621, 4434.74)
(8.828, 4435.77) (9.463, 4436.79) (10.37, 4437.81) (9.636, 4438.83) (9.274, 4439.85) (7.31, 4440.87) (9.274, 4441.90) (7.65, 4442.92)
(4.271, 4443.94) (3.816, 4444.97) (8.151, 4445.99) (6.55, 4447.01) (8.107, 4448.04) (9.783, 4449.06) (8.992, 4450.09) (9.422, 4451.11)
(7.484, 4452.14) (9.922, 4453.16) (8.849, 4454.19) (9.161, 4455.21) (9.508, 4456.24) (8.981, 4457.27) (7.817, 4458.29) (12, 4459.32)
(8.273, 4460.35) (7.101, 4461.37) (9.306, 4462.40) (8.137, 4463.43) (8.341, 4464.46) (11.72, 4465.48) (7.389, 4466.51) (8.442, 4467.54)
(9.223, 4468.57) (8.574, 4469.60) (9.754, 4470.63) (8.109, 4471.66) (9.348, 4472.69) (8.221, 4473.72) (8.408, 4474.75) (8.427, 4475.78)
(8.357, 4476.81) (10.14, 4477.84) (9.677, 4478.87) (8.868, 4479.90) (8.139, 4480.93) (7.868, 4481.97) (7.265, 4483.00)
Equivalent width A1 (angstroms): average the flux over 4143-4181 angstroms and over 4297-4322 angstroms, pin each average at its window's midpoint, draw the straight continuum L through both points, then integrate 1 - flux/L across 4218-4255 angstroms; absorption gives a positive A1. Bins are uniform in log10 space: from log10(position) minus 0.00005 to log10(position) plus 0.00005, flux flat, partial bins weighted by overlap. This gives 1.30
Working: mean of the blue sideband 8.77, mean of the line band 8.84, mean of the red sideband 9.56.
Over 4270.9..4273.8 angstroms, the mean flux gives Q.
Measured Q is 8.14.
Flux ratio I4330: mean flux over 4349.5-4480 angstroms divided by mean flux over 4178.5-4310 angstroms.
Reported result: 1.0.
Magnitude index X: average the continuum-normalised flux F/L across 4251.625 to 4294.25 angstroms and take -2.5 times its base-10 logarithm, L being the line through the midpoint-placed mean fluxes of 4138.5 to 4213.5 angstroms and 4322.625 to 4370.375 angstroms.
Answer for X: 0.07 mag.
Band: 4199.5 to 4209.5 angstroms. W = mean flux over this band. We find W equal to 8.1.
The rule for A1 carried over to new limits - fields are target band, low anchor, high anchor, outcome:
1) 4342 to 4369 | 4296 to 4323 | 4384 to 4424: -2.5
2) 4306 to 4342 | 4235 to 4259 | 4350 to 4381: -2.3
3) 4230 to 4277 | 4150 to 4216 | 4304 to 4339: 2.6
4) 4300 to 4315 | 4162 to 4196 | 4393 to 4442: -1.0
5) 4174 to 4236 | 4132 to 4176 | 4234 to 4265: 0.6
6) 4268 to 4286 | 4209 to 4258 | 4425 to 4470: -0.1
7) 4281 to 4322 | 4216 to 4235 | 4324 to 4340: 0.5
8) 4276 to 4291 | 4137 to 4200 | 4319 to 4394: 0.3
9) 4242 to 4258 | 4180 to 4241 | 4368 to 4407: 0.5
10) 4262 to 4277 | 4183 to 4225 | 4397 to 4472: 0.2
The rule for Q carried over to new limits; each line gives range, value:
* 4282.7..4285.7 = 9.43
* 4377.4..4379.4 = 10.7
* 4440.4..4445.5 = 6.46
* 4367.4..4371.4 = 9.61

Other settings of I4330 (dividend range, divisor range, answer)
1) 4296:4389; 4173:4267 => 1.11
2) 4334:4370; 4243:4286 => 1.16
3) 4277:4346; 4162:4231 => 1.09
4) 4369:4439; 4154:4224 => 1.02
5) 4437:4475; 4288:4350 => 0.88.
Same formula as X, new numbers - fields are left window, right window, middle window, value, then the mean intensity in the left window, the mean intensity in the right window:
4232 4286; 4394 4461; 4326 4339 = -0.136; 8.73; 8.59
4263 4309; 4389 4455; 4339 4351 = -0.203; 8.92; 8.62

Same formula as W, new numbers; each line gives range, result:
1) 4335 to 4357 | 10.1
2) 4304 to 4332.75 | 9.62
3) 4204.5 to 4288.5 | 8.7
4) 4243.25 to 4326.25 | 9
